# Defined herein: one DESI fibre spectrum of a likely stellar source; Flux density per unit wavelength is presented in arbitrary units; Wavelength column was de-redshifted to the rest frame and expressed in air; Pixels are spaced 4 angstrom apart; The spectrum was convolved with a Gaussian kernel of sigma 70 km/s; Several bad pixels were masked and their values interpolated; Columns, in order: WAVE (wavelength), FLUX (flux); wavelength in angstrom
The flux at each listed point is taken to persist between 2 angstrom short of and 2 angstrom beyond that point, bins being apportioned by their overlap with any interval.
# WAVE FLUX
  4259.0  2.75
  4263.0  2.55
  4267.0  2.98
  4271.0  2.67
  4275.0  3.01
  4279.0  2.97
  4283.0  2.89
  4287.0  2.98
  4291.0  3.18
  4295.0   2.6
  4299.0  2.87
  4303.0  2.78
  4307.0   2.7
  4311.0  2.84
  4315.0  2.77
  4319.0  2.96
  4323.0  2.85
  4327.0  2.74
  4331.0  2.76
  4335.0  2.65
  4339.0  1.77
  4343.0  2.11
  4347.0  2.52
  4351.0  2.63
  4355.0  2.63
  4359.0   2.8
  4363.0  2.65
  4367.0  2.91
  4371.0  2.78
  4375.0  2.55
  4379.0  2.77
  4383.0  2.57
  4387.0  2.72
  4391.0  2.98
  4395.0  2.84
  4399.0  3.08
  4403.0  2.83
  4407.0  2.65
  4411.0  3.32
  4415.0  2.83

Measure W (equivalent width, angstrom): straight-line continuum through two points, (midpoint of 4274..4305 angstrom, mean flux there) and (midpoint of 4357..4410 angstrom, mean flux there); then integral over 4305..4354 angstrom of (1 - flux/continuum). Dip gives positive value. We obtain 4.3 angstrom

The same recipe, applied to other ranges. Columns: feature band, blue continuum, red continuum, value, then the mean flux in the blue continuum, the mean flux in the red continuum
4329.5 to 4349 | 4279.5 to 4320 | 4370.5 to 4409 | 3.3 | 2.86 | 2.78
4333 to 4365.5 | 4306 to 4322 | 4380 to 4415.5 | 4.2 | 2.83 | 2.87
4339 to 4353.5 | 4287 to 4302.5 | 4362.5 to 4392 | 2.4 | 2.89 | 2.74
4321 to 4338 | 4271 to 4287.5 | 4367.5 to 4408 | 1.0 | 2.93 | 2.79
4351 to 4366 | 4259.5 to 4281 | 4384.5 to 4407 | 0.8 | 2.83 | 2.86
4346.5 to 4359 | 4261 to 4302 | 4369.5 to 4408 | 0.8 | 2.87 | 2.78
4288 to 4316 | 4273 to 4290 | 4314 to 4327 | 0.8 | 2.98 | 2.85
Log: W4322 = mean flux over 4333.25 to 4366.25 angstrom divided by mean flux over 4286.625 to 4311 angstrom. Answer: 0.87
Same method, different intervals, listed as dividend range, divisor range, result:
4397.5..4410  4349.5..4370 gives 1.06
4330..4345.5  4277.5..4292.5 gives 0.77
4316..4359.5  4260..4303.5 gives 0.90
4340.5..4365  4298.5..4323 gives 0.90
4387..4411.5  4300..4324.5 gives 1.03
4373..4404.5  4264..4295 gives 0.96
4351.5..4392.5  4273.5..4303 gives 0.94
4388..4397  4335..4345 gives 1.39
